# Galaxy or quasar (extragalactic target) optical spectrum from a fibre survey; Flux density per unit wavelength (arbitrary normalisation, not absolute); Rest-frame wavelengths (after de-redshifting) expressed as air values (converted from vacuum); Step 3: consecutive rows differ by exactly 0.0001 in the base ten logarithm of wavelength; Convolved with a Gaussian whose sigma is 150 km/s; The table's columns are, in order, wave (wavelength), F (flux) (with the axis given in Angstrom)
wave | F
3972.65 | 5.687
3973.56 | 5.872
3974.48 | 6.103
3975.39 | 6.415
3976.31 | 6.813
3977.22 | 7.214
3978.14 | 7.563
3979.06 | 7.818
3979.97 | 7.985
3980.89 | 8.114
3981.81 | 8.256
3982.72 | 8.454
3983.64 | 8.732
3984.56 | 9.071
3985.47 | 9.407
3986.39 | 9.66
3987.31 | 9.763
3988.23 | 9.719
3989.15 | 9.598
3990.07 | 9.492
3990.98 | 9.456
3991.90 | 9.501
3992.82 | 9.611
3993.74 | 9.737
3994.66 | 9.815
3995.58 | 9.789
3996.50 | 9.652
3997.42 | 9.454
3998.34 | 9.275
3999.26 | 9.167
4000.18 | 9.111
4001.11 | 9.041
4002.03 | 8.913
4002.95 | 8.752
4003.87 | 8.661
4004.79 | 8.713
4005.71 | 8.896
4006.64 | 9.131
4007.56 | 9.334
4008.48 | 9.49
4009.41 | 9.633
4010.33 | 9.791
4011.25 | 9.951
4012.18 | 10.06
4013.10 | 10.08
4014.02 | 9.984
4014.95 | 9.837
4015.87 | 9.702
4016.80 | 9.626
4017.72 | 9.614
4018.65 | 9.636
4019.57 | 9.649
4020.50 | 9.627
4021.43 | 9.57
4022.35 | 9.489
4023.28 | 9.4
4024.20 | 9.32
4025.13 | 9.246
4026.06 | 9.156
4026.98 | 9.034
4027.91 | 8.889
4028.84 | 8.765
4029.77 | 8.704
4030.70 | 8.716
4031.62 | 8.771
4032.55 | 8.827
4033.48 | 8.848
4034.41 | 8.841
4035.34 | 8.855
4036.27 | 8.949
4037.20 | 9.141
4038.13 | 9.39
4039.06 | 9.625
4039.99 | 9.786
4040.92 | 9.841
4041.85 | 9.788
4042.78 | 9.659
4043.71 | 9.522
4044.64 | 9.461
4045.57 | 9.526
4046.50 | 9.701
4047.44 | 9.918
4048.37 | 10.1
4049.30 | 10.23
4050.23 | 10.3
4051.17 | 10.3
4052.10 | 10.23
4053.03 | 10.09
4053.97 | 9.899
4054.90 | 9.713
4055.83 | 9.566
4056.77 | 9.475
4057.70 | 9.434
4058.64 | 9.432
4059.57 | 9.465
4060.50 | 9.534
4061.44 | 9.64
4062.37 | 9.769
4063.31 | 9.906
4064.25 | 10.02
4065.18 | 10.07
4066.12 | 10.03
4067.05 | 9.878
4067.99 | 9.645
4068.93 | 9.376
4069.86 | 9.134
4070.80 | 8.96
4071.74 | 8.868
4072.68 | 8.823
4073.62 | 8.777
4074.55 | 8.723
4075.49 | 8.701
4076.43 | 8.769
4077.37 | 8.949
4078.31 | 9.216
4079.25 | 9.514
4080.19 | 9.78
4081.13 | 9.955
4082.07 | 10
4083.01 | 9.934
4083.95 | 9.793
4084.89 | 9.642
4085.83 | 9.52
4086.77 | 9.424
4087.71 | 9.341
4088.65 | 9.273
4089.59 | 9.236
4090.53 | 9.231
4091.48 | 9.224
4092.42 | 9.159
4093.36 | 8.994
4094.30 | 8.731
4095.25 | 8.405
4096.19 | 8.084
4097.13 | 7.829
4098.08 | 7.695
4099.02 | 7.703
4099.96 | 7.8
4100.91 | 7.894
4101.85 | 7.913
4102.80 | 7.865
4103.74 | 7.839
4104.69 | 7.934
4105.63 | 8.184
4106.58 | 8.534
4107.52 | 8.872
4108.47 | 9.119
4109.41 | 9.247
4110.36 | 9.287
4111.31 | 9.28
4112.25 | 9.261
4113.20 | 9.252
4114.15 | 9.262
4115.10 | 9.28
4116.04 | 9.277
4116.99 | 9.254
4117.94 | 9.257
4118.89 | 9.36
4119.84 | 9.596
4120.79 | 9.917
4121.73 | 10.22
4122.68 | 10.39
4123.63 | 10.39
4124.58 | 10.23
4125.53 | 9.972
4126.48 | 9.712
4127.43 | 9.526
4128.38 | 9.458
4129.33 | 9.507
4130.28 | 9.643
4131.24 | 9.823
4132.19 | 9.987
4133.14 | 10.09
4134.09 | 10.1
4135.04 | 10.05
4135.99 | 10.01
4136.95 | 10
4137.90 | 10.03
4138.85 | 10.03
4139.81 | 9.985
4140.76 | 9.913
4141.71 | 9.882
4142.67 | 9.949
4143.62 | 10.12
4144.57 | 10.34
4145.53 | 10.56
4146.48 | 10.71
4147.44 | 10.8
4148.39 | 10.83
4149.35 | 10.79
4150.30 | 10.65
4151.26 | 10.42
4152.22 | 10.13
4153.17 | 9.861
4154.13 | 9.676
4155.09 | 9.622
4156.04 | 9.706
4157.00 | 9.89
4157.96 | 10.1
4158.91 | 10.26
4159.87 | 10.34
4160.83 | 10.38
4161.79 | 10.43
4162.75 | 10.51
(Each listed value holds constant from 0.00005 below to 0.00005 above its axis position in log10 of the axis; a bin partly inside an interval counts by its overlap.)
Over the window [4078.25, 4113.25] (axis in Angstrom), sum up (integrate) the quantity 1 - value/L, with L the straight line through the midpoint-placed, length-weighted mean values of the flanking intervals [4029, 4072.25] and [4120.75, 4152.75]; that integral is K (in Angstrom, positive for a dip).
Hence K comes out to 3.4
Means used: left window 9.54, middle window 8.89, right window 10.1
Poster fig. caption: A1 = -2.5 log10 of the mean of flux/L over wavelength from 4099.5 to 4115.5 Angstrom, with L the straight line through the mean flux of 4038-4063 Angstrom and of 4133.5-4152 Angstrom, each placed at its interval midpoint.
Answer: 0.17 mag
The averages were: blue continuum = 9.76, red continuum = 10.3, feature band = 8.63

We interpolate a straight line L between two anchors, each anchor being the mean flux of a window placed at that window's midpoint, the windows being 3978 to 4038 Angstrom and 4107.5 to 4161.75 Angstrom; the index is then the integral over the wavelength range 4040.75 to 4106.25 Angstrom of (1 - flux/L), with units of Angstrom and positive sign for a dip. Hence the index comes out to 2.13 Angstrom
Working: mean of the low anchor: 9.22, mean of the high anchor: 9.9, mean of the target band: 9.26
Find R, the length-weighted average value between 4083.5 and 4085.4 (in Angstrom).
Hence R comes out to 9.72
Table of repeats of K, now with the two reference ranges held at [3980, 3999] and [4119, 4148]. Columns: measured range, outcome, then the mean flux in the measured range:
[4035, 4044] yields 0.1 Angstrom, 9.46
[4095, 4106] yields 2.2 Angstrom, 7.92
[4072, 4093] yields 1.0 Angstrom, 9.31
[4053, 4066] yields -0.1 Angstrom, 9.71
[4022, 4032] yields 0.5 Angstrom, 9.04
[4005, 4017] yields -0.3 Angstrom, 9.63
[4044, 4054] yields -0.4 Angstrom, 9.97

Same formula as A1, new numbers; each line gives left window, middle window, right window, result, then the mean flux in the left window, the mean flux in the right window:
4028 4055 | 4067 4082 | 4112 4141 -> 0.05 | 9.49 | 9.77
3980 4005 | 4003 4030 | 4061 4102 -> -0.03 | 9.2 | 9.13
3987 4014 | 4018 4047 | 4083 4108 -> -0.01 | 9.44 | 8.65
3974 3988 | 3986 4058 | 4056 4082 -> -0.09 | 8.11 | 9.41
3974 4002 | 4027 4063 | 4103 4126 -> -0.06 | 8.79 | 9.29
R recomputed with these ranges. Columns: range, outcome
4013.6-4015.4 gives 9.88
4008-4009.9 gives 9.56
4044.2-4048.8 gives 9.73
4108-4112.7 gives 9.25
